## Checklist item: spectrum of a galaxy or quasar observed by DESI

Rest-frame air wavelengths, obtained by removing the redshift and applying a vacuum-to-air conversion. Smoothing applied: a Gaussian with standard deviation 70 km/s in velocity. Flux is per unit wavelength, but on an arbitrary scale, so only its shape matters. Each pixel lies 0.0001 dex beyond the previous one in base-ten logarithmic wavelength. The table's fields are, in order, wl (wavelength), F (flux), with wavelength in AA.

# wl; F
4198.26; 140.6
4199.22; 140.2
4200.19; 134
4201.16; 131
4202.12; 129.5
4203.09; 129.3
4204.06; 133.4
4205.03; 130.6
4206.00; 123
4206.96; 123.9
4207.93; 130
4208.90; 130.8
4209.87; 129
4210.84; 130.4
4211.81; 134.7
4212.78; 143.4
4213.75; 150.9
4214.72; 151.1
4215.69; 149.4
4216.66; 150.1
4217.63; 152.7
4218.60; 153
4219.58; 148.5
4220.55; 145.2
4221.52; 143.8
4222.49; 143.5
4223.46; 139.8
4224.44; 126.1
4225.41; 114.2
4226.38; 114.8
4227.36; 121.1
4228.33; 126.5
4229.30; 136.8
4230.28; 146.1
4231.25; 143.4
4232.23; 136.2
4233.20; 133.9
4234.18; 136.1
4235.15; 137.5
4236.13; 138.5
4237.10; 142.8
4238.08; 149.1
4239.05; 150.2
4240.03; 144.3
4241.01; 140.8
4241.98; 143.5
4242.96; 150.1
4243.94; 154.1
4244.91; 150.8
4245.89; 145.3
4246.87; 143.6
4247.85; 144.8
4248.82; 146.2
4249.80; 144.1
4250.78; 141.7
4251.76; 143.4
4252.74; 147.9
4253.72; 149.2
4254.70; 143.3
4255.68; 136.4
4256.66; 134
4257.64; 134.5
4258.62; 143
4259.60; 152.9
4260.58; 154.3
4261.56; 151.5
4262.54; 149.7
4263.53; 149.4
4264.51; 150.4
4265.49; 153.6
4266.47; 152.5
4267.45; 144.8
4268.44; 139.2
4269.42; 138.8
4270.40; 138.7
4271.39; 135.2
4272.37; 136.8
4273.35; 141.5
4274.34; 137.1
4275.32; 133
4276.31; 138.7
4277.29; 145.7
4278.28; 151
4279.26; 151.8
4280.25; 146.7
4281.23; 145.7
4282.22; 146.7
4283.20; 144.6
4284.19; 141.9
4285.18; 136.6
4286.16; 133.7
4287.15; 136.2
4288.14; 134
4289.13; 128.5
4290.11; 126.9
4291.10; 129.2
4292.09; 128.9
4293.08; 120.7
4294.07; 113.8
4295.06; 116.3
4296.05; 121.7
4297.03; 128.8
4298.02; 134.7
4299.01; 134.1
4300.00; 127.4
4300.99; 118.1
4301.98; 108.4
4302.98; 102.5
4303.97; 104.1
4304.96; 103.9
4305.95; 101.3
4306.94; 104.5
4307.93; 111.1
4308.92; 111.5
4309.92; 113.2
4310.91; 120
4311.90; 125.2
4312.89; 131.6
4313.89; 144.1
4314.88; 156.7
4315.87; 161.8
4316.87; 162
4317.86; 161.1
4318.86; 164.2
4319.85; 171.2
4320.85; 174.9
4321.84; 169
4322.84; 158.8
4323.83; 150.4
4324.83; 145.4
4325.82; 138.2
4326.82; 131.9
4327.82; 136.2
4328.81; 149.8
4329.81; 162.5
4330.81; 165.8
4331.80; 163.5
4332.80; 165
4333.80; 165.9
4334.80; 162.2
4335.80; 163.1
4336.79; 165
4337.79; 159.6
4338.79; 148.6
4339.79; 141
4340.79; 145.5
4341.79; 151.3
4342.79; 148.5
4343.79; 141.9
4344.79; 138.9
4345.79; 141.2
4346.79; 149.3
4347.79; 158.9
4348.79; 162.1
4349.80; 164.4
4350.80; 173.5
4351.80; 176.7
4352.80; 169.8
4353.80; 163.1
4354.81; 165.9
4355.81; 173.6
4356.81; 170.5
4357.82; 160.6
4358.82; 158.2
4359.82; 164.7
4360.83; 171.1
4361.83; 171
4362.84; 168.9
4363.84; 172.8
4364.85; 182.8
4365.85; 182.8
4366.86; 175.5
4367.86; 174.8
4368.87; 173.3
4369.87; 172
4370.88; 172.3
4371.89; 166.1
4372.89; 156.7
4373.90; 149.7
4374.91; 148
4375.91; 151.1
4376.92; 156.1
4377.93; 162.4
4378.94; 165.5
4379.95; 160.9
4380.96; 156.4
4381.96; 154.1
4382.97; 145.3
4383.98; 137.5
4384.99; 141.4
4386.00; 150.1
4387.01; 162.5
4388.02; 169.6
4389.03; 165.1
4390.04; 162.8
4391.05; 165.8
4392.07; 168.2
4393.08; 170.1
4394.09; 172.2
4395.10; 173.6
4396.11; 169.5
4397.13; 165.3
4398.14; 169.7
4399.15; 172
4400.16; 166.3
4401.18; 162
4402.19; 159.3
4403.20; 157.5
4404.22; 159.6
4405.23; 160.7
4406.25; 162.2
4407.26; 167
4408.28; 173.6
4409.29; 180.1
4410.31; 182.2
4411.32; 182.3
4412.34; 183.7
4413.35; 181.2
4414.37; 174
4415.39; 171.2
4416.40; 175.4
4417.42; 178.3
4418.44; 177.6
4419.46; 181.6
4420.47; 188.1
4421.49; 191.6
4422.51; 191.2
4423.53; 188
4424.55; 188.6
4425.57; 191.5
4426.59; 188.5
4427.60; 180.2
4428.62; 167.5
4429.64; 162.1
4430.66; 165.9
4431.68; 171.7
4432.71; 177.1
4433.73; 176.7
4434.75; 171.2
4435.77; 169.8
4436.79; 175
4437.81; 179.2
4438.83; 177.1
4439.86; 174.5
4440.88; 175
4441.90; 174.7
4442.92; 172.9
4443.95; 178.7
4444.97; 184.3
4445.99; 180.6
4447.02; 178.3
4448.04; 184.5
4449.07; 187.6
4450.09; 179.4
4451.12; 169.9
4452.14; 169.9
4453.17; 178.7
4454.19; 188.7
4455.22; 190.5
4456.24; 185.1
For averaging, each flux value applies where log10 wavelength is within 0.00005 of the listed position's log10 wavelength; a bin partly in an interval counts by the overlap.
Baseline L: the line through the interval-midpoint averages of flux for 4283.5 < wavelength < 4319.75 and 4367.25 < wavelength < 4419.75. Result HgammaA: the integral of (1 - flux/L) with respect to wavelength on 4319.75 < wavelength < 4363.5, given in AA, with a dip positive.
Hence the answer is -4.24 AA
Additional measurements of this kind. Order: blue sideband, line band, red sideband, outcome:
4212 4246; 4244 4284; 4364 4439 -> 0.7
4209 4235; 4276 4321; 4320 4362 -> 5.5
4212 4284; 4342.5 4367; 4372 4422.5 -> -0.7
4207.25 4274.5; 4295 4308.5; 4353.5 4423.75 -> 3.3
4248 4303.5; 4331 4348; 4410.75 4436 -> 0.2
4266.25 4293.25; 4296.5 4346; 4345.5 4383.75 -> 3.2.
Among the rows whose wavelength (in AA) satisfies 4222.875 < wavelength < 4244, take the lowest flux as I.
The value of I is 114.2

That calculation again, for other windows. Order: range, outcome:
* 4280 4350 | 101.3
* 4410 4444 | 162.1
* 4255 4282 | 133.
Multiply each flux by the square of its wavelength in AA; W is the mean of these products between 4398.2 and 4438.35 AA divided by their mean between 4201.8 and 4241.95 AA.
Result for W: 1.39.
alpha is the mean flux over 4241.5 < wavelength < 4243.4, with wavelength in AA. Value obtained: 146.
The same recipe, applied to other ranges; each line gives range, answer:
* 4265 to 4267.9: 151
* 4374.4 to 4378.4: 154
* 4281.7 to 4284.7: 144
